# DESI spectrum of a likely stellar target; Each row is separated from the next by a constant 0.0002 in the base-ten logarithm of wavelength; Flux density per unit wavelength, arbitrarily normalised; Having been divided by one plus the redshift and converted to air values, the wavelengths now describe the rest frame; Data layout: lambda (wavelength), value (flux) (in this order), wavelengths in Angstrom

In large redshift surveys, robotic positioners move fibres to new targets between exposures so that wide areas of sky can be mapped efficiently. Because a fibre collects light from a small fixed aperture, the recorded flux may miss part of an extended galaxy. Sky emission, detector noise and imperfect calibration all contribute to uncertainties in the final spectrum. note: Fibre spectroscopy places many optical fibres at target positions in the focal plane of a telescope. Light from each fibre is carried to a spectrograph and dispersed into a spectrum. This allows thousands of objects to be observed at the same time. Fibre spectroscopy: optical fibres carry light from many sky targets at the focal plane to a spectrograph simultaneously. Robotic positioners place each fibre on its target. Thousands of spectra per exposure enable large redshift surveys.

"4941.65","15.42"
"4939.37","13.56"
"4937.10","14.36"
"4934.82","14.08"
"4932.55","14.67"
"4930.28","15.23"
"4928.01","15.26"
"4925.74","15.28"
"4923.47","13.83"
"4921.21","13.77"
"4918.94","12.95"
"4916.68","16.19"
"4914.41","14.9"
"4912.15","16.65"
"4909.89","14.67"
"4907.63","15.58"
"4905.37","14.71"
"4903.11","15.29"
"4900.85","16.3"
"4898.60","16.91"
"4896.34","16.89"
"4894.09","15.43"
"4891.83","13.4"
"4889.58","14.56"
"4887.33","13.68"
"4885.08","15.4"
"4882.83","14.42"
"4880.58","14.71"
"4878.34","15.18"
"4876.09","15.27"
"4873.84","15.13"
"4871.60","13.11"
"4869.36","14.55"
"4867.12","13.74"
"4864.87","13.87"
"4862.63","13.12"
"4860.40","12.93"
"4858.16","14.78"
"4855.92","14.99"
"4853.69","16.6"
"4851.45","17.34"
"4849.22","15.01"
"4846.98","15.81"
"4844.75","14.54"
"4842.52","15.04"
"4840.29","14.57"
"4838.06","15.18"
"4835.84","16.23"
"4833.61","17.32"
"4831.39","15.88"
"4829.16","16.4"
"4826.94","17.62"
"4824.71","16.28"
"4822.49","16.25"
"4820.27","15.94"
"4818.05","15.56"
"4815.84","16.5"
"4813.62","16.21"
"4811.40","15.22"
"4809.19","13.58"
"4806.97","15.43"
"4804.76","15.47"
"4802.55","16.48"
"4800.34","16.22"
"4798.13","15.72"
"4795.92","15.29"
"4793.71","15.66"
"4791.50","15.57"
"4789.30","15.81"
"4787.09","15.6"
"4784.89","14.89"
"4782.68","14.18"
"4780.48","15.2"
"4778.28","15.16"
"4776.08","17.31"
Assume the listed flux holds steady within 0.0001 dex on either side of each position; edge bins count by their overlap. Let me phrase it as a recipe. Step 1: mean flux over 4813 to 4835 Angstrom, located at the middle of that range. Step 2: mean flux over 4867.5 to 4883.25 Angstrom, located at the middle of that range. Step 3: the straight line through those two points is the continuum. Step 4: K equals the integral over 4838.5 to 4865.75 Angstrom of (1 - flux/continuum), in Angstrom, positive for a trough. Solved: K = 0.9 Angstrom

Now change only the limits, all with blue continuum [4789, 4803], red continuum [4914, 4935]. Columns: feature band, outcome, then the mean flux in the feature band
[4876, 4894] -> 0.5 Angstrom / 14.6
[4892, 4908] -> -1.0 Angstrom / 15.7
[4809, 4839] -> -1.1 Angstrom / 16.1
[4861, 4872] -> 1.1 Angstrom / 13.7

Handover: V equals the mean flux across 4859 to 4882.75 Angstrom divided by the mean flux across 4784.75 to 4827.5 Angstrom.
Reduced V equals 0.9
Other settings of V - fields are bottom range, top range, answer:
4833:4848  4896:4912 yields 1.02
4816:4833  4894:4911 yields 0.96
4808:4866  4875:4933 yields 0.97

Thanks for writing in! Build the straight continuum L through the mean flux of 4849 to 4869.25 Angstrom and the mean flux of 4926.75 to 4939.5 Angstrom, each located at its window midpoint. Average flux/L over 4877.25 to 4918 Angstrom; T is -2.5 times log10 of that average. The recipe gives -0.045 mag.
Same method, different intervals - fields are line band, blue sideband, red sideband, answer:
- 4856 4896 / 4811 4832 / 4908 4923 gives 0.08 mag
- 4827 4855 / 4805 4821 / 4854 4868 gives -0.09 mag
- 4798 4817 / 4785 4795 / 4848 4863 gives -0.01 mag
